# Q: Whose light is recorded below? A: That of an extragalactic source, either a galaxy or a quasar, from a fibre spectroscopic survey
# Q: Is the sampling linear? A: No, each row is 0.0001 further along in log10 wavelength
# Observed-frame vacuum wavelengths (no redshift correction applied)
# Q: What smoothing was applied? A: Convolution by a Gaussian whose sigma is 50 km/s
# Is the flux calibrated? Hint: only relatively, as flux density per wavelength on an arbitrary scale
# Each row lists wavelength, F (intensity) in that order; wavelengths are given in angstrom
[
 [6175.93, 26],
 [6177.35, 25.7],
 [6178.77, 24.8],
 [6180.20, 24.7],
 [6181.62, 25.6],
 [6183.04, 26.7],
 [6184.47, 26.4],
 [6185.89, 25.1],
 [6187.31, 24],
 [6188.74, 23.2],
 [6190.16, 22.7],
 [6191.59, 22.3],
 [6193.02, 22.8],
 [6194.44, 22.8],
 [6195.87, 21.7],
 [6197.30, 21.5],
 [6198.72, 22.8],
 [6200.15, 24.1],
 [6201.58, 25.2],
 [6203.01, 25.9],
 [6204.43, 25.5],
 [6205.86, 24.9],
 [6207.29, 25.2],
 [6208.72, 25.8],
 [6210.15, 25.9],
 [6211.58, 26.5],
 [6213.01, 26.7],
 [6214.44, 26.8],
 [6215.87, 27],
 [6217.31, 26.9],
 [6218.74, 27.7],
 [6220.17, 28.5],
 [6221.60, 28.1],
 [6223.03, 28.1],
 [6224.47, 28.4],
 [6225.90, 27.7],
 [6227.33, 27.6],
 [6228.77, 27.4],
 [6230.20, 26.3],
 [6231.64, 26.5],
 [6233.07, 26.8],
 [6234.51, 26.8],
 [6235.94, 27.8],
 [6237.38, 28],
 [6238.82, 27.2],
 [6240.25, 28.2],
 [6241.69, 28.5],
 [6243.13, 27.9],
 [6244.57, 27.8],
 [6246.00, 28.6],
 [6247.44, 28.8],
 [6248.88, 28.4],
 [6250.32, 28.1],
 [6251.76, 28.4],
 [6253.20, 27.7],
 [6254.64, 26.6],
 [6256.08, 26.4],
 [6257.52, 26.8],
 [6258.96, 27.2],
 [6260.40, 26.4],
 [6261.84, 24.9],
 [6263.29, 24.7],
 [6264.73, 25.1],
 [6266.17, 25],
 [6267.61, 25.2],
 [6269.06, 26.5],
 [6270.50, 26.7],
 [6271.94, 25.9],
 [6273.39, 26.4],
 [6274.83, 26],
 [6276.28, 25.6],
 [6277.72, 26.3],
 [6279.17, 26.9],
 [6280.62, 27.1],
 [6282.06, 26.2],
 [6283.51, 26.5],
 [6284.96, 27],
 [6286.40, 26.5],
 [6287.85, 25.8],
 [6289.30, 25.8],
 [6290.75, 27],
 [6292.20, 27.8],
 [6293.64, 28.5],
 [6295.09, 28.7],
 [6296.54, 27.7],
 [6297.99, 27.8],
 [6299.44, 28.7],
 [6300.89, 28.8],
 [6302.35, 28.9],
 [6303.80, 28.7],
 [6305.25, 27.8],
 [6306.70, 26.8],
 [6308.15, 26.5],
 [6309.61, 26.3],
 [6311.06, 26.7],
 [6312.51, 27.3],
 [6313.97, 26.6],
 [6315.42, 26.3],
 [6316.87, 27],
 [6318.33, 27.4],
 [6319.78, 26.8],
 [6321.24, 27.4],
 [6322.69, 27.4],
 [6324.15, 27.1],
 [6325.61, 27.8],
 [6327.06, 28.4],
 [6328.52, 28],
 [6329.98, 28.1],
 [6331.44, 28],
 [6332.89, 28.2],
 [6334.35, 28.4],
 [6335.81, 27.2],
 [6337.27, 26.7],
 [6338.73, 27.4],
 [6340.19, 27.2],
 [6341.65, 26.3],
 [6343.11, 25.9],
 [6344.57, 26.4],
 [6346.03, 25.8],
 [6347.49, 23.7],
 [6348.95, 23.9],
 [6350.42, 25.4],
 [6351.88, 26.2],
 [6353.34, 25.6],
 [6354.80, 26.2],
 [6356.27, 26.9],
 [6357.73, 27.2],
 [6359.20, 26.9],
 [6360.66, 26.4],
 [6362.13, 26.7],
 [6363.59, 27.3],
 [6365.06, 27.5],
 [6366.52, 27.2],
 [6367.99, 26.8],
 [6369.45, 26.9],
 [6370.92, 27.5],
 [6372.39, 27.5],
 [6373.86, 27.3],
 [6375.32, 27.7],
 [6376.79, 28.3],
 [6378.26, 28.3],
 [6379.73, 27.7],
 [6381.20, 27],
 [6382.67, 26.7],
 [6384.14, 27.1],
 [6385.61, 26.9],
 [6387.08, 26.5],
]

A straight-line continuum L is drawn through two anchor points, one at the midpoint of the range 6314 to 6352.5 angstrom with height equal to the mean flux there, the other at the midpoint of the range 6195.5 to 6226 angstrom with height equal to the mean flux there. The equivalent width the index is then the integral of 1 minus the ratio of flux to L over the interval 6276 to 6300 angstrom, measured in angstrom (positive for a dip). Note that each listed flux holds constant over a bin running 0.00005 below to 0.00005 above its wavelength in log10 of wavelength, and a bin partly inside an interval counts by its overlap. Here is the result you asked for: -0.5 angstrom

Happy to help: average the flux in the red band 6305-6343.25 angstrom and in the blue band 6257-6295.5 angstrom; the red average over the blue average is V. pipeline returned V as 1.0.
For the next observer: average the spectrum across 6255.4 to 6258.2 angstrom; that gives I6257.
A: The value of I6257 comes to 26.6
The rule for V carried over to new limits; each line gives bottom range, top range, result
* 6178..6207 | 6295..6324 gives 1.14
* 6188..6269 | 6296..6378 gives 1.03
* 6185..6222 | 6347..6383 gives 1.07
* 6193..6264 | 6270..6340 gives 1.02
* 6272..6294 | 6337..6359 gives 0.98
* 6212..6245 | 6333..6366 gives 0.96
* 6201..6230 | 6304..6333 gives 1.02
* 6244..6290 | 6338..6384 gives 1.00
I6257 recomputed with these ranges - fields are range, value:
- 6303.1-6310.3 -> 27.2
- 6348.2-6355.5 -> 25.5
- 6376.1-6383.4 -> 27.6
